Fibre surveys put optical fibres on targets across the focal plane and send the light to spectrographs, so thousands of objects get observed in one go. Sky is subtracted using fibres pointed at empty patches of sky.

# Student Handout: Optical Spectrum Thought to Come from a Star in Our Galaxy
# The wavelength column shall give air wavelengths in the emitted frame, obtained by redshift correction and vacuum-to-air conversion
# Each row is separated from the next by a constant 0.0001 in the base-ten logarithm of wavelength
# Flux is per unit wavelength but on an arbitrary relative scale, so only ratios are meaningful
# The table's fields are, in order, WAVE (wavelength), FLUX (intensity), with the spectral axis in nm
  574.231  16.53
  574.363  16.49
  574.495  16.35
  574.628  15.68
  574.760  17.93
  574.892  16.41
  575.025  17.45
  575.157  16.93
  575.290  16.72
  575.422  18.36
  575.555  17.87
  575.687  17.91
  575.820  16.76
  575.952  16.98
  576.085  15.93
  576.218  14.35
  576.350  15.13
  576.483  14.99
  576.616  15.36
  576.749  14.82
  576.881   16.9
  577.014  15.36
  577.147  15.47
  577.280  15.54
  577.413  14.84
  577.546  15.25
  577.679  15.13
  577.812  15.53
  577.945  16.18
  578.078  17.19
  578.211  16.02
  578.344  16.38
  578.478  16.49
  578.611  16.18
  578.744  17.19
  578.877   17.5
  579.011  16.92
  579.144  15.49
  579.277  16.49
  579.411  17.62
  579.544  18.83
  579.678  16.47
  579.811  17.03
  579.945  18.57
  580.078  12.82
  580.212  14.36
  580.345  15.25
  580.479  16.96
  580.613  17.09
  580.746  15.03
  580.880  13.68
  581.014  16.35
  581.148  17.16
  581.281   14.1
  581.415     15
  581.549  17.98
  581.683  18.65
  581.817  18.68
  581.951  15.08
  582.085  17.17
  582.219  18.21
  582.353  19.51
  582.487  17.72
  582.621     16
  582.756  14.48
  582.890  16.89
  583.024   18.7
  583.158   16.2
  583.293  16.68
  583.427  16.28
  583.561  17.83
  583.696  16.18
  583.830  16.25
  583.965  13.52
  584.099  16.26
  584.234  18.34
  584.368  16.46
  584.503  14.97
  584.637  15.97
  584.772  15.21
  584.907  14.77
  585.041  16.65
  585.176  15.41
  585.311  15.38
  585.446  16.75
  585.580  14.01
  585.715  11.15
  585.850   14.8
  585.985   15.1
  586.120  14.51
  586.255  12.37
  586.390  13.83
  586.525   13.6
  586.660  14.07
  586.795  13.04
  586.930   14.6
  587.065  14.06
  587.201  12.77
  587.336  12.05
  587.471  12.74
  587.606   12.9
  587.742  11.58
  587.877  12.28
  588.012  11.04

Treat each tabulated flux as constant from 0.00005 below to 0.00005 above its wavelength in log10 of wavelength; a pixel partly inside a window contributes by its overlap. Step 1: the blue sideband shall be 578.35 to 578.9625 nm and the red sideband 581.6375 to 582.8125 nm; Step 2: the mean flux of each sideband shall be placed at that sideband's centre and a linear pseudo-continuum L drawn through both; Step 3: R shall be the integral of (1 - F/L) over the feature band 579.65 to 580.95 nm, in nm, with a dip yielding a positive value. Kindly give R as 0.099 nm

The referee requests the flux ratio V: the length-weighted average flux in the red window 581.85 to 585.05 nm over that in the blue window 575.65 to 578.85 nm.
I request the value 1.04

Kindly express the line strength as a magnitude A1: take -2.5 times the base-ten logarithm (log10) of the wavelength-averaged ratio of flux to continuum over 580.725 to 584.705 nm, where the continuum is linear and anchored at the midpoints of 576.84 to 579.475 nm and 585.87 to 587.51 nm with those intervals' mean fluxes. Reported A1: -0.120 mag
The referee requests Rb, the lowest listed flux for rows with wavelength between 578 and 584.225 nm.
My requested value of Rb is 12.82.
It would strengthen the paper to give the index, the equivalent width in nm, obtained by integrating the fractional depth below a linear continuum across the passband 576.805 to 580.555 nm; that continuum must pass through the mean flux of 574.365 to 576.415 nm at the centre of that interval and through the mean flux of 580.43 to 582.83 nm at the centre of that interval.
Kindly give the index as 0.10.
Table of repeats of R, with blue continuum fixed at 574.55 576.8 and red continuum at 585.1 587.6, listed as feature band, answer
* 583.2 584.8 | -0.19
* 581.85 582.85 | -0.14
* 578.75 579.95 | -0.12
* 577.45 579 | -0.04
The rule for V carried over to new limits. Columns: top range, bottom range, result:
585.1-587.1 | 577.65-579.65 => 0.85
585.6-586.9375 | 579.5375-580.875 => 0.85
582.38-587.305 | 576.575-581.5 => 0.96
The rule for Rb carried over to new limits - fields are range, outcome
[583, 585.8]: 11.15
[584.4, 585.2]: 14.77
